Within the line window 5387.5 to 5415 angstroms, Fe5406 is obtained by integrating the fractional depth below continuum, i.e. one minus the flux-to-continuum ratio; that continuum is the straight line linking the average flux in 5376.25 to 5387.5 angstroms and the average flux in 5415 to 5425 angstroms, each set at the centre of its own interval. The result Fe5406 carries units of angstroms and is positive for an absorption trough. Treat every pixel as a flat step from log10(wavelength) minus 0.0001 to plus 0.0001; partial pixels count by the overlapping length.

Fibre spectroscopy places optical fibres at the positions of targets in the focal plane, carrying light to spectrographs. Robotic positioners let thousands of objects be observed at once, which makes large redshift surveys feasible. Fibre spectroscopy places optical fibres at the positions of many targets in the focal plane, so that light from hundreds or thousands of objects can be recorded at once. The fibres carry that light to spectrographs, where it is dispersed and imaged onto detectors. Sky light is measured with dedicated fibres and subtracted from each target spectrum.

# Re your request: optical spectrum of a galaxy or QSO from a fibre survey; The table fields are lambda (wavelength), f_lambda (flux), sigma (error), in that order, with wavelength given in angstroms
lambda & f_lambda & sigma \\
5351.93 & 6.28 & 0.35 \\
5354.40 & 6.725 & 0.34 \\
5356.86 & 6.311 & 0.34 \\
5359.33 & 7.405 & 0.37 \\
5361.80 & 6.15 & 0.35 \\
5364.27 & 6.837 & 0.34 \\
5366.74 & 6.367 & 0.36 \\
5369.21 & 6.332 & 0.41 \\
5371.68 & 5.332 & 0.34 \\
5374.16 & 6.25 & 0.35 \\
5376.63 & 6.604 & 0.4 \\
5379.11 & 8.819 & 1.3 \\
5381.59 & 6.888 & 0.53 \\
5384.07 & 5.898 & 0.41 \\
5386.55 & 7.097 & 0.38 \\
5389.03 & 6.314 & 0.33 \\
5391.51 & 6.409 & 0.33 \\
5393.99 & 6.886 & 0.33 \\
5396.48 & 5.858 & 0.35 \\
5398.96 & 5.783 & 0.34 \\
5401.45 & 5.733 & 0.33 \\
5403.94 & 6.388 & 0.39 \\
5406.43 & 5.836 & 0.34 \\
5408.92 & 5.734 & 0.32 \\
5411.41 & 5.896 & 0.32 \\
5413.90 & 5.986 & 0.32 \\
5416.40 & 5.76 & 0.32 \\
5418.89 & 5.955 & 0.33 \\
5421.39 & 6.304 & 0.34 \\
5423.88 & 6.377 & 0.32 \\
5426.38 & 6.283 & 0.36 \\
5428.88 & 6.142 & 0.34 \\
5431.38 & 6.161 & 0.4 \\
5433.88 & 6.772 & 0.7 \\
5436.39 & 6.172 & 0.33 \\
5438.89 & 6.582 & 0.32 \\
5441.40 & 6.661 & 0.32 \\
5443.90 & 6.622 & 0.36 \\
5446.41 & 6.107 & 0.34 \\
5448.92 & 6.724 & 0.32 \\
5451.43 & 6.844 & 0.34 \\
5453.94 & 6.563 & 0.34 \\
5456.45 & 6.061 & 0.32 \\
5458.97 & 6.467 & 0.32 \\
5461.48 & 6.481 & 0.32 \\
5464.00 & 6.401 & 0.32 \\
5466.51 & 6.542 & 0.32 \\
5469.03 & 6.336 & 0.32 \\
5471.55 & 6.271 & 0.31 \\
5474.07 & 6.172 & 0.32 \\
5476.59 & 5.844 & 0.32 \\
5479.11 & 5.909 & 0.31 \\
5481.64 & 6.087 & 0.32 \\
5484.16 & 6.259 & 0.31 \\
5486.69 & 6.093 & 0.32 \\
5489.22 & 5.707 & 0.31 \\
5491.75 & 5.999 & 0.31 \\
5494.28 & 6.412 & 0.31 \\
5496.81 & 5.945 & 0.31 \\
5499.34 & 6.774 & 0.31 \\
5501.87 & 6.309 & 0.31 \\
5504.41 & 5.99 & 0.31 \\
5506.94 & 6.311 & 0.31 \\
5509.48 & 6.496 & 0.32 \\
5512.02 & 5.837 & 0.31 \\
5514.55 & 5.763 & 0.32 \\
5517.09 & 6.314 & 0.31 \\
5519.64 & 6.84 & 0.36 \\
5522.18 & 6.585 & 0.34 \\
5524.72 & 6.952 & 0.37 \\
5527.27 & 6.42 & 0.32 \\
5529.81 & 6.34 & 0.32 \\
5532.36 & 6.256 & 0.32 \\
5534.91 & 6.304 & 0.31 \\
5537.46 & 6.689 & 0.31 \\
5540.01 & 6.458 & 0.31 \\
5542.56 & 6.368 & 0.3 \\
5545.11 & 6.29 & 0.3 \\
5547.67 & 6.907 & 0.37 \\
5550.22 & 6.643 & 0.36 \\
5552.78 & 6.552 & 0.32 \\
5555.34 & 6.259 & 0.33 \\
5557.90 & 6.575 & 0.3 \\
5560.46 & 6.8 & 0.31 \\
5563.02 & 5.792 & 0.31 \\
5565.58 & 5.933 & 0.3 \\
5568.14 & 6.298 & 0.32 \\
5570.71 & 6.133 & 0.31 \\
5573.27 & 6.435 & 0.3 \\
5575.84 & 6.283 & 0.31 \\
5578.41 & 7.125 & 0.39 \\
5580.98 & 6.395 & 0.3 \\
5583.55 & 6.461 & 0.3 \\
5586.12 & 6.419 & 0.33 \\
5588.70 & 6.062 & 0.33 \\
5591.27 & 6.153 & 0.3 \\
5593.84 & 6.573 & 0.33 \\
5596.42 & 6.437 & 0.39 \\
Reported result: 2.1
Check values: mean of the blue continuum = 7.09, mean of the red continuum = 6.1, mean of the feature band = 6.09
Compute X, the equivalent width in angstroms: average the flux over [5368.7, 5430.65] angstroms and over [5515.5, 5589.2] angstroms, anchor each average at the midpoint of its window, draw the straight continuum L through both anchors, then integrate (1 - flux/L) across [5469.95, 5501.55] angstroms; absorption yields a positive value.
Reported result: 1.2 angstroms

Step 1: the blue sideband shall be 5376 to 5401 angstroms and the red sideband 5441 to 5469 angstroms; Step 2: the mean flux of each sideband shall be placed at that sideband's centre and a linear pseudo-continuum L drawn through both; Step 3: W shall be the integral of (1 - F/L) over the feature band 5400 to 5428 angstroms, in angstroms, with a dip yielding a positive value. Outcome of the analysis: 2.3 angstroms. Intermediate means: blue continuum 6.63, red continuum 6.49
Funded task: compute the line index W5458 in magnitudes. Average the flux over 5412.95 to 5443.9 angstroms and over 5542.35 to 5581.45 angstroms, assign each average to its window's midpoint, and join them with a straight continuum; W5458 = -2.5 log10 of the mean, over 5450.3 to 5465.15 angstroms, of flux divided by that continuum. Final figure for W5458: -0.03 mag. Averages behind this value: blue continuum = 6.28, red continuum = 6.43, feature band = 6.47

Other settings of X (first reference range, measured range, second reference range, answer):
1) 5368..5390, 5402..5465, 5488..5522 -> 1.6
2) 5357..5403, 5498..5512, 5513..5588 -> 0.3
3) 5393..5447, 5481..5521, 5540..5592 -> 0.6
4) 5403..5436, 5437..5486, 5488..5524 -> -1.4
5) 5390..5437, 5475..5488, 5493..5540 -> 0.5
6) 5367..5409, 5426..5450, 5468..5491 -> -0.8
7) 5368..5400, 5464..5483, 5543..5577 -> 0.8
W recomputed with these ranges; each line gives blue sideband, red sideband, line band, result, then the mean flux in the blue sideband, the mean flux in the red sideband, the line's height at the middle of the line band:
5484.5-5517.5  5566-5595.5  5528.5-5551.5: -0.8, 6.15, 6.38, 6.26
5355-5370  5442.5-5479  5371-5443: 1.9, 6.58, 6.38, 6.49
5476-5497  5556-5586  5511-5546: -1.0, 6.04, 6.38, 6.21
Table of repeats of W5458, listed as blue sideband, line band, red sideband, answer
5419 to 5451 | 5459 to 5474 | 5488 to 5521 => -0.01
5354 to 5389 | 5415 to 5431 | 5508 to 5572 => 0.07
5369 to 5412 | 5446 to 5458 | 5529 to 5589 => -0.02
